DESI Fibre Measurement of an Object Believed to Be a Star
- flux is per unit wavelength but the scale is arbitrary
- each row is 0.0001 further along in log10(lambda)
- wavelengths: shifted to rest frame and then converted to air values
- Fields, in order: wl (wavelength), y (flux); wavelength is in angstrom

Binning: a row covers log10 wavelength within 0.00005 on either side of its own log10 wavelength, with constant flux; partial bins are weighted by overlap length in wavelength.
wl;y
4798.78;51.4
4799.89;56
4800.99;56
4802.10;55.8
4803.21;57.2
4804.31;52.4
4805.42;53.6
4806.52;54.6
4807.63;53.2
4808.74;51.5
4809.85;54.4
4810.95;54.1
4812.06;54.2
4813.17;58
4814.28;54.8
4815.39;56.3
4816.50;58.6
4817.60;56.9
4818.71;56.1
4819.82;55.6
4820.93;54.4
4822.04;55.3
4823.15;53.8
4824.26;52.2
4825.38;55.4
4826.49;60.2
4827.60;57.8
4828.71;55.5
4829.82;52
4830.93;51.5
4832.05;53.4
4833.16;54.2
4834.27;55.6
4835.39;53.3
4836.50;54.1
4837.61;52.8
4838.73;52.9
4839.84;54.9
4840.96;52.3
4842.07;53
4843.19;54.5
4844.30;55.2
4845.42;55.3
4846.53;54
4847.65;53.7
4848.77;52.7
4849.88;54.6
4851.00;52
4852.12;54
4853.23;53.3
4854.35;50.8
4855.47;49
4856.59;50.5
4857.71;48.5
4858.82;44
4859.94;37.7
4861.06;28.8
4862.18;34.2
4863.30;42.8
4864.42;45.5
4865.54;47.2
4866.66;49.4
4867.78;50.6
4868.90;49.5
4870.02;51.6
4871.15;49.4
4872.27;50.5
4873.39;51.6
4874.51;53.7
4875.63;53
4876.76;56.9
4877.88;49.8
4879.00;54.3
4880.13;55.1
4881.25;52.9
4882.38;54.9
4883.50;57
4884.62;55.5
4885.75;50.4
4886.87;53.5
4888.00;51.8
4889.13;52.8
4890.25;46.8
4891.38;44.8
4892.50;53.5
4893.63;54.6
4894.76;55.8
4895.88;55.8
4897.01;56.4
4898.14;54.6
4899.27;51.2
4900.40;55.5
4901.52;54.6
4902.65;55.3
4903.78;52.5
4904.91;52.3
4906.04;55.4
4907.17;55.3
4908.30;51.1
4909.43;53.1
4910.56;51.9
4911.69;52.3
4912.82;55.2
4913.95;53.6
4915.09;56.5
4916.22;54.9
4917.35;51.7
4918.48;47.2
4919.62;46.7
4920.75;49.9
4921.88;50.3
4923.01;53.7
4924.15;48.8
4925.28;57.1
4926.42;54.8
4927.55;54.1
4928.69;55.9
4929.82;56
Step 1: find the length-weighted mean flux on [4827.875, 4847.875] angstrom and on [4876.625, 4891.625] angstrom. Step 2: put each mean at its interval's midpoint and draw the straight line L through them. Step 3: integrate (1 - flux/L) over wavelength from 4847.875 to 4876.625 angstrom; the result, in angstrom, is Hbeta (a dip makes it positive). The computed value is 2.6 angstrom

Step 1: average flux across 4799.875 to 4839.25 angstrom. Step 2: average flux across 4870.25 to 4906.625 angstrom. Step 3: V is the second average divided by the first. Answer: 1.0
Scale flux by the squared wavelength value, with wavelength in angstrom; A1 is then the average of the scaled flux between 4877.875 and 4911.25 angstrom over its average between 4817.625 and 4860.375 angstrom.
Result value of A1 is 1.0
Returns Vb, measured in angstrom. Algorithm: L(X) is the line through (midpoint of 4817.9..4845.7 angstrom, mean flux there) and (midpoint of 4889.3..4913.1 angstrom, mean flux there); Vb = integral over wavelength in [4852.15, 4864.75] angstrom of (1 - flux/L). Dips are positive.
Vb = 2.2 angstrom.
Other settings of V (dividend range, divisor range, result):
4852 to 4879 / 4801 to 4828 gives 0.87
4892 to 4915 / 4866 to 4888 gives 1.03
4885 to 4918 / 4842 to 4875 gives 1.08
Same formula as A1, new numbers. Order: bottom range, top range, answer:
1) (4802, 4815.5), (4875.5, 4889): 1.02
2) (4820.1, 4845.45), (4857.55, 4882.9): 0.90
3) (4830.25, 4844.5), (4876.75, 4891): 1.01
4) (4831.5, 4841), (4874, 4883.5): 1.02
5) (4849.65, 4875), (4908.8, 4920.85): 1.12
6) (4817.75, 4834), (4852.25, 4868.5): 0.84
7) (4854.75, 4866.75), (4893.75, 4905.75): 1.28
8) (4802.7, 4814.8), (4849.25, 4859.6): 0.95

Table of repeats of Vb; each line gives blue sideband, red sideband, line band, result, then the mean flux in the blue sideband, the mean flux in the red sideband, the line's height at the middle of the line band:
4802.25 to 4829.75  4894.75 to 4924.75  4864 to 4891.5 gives 1.1 angstrom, 55.2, 53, 53.7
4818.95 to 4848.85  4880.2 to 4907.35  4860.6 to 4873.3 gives 1.9 angstrom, 54.3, 53.5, 53.8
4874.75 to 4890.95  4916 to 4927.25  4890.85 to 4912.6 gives -0.5 angstrom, 53.1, 51.5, 52.3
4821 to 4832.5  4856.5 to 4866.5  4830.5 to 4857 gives -2.7 angstrom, 54.7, 42.1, 48.5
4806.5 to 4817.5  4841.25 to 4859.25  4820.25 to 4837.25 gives -0.2 angstrom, 55.1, 52.3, 53.8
